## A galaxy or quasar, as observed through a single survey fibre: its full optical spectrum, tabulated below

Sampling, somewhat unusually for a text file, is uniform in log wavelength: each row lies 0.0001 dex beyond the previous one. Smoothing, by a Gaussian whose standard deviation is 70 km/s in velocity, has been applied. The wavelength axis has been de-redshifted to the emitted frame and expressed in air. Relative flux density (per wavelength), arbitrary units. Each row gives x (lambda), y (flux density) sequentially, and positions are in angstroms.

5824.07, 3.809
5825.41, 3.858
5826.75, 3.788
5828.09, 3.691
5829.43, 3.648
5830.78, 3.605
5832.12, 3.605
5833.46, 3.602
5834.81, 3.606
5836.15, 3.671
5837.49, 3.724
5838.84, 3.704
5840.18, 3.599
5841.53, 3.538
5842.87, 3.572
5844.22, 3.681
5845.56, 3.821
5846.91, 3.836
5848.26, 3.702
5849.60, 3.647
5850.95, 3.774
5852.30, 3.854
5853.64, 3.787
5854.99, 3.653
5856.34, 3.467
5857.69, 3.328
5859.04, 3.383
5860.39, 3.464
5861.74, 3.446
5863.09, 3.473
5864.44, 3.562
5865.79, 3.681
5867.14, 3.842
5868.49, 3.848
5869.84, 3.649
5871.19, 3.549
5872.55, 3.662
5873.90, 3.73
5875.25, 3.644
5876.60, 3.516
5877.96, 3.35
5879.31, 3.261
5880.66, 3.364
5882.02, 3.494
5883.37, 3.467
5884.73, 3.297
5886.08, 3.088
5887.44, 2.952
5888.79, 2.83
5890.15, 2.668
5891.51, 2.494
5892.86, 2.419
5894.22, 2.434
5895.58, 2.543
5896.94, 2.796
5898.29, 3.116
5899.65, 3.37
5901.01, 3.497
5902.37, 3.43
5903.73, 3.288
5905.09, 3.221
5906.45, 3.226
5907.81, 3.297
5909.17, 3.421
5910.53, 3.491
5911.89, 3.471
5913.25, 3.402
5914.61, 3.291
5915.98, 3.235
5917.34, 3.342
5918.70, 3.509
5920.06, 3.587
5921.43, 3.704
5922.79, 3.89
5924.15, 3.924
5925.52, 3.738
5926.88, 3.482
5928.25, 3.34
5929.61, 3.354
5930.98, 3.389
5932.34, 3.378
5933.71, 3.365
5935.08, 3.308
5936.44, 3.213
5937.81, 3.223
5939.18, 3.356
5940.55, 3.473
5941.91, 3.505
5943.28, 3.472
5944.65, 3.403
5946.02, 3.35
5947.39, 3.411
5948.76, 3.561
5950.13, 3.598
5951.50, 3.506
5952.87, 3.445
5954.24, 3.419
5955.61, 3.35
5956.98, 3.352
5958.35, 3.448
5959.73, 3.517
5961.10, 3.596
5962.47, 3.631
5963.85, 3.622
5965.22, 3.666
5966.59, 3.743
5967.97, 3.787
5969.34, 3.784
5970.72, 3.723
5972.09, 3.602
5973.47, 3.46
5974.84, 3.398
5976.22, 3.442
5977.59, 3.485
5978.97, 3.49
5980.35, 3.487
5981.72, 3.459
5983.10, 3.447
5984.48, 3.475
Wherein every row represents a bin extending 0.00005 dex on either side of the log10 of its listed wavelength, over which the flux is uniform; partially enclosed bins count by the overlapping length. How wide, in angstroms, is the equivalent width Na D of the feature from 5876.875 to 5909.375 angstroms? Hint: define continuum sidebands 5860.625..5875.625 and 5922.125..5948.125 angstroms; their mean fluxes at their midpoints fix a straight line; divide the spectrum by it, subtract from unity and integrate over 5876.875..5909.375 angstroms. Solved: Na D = 4.3 angstroms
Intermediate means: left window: 3.64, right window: 3.45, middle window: 3.1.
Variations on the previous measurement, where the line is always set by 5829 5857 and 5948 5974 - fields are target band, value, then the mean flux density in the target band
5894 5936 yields 2.90 angstroms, 3.36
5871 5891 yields 1.79 angstroms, 3.31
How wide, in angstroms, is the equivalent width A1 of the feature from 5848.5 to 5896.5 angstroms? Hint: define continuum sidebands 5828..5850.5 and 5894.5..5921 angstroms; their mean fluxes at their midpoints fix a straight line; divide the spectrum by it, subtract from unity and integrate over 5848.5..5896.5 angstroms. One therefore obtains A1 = 1.70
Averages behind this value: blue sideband 3.66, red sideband 3.28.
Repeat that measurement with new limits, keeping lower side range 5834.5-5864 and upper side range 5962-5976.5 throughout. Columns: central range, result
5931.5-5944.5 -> 0.9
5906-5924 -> 0.8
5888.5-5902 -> 3.0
